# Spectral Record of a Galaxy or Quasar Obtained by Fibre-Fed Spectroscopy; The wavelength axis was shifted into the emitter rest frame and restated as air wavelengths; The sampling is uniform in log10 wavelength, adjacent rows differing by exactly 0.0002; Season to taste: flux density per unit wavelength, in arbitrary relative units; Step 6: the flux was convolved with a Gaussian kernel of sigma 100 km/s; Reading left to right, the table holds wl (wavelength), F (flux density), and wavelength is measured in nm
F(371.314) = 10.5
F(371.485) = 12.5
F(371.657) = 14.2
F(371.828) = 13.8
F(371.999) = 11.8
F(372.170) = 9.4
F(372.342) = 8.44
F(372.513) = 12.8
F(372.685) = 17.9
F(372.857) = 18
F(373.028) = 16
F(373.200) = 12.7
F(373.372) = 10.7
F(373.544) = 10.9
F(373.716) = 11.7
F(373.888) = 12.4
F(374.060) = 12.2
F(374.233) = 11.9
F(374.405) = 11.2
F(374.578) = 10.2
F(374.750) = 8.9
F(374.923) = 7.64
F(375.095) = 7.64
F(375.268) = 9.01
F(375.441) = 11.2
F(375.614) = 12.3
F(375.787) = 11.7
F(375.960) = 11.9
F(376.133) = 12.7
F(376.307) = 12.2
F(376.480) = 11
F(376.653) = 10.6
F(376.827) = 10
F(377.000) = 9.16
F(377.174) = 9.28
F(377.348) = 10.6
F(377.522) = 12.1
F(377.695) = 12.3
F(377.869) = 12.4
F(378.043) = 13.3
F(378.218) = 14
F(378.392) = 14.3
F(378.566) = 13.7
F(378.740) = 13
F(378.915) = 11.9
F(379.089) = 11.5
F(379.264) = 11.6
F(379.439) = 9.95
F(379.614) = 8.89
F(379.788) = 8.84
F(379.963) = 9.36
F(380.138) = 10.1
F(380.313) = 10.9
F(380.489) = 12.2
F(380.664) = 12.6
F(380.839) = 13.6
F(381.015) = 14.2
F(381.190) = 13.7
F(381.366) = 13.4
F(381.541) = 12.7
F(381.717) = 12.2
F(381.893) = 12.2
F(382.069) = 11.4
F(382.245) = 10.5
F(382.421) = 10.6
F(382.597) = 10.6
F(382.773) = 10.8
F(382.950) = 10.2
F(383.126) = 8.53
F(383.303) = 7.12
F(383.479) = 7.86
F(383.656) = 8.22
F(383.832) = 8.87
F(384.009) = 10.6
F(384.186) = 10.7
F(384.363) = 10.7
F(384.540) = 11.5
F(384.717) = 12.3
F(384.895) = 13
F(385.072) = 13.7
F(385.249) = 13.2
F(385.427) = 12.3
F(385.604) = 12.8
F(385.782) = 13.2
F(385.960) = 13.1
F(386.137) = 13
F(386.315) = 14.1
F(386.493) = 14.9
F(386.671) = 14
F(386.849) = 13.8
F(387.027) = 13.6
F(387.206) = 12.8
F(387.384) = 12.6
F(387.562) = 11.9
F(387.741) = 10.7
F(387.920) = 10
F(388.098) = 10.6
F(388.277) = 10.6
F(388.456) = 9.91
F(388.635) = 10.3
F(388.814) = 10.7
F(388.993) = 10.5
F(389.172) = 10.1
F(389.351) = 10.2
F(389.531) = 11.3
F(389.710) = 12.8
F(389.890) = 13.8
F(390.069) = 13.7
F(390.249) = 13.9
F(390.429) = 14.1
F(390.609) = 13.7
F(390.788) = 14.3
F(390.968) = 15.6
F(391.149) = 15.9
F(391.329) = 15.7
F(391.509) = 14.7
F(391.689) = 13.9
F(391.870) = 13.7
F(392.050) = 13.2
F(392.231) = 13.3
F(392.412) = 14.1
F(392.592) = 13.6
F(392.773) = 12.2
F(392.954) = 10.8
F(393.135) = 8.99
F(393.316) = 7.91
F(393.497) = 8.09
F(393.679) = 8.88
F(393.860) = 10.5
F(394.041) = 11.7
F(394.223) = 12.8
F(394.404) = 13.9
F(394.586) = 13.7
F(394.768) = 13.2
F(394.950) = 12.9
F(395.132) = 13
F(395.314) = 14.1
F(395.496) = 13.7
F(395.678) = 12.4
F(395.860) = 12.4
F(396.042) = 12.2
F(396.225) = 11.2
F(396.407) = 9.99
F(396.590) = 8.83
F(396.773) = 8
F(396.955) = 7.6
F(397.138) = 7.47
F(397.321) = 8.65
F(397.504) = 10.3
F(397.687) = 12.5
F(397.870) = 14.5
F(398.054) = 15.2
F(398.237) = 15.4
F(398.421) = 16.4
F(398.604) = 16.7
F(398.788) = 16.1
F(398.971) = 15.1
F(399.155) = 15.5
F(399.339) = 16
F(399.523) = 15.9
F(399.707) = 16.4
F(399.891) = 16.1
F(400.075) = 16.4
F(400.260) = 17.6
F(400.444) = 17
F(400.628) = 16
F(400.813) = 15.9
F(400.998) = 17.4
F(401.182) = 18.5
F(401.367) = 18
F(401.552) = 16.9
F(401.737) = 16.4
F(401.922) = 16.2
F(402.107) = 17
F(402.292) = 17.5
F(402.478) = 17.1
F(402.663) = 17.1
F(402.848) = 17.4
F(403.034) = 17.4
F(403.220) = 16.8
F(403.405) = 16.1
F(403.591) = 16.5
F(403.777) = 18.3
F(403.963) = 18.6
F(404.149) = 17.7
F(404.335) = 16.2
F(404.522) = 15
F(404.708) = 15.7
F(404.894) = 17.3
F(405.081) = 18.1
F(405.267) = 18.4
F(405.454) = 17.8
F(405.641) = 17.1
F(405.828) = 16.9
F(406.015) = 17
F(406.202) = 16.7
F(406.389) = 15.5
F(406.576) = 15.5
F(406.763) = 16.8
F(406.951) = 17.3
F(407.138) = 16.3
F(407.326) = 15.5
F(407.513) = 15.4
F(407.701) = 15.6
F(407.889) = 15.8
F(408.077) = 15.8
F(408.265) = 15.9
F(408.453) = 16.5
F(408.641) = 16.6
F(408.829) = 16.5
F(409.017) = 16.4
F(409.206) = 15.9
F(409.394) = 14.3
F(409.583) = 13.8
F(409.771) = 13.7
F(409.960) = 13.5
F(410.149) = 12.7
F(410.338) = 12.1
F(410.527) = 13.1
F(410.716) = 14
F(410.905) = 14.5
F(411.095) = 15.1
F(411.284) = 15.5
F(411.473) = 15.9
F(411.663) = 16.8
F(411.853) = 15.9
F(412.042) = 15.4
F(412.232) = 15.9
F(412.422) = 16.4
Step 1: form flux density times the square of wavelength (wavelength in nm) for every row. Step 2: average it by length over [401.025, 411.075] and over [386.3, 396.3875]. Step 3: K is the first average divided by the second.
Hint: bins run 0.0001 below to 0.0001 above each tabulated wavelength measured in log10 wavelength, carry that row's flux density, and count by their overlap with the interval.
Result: 1.4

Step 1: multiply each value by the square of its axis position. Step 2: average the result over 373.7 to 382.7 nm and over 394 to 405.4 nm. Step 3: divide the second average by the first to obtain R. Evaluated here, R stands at 1.47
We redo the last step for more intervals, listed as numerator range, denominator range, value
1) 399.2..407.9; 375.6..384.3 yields 1.68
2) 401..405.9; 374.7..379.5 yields 1.74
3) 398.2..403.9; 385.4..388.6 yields 1.45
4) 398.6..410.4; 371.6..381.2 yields 1.61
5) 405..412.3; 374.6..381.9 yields 1.60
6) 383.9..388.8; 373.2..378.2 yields 1.17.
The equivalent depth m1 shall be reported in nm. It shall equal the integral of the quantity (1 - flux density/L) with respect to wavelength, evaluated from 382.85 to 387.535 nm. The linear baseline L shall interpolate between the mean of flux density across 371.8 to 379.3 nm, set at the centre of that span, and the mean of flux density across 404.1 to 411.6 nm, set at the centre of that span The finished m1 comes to 0.42 nm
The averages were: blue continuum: 11.8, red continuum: 15.7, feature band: 11.8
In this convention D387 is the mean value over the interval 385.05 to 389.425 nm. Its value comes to 12.1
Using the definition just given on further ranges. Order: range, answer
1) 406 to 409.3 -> 16.1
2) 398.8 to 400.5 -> 16.2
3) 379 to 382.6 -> 11.5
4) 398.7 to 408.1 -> 16.7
